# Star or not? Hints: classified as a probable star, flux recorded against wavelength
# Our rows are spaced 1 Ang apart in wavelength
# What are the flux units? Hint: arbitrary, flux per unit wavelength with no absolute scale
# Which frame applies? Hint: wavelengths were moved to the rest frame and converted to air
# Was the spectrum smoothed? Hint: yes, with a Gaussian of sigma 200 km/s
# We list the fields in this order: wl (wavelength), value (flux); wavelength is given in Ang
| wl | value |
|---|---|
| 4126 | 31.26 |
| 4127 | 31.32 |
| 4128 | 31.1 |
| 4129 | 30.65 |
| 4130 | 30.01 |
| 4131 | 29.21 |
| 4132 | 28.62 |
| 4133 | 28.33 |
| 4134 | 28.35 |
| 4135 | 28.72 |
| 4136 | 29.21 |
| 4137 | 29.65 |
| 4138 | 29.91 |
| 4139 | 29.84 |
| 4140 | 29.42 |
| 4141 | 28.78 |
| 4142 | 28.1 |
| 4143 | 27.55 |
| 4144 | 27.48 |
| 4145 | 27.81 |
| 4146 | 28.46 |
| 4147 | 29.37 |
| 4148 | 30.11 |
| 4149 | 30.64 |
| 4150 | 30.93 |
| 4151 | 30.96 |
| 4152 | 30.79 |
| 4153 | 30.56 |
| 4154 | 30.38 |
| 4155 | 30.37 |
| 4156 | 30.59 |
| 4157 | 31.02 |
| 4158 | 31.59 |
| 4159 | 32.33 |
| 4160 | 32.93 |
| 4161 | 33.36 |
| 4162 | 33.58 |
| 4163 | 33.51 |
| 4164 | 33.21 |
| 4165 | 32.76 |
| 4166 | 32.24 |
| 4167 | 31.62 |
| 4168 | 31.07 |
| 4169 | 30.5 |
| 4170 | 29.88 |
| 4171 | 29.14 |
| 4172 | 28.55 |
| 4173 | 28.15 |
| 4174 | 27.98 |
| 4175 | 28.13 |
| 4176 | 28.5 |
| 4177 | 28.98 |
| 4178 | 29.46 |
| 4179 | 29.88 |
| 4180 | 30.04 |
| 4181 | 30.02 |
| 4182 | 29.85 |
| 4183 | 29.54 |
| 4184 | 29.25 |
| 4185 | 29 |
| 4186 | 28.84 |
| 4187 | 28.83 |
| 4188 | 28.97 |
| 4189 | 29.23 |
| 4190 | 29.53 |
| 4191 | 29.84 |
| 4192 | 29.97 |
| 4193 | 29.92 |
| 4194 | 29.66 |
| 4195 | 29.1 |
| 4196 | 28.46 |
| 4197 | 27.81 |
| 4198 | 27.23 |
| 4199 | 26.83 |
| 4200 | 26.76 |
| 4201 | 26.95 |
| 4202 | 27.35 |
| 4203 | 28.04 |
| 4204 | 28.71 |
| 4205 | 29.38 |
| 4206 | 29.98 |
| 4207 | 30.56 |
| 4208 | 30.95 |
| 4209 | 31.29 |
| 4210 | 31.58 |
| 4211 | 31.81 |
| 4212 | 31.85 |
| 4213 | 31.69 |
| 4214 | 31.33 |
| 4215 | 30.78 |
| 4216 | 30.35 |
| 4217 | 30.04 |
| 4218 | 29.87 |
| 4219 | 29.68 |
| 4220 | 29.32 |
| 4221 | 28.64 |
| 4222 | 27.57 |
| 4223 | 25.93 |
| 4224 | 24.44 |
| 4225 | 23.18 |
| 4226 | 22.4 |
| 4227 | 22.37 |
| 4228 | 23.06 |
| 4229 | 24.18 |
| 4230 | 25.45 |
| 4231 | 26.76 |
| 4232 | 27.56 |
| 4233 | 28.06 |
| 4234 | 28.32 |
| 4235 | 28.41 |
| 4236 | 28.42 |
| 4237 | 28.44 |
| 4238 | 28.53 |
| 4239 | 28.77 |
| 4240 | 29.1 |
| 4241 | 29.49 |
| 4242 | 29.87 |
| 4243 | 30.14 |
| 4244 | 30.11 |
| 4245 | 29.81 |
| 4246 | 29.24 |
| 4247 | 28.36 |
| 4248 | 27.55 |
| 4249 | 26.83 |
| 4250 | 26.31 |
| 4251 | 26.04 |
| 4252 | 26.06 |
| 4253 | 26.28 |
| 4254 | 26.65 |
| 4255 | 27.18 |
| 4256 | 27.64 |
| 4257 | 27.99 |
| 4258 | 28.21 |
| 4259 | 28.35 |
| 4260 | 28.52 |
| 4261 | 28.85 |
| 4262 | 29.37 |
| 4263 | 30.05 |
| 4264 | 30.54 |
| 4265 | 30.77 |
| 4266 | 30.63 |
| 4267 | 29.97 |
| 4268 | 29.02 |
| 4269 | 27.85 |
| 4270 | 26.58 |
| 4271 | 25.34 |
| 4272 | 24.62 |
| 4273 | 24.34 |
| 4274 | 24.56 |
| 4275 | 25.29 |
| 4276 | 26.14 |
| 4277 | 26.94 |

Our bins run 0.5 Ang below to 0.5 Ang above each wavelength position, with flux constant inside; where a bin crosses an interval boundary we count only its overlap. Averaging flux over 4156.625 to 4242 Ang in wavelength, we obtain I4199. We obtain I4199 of 29.2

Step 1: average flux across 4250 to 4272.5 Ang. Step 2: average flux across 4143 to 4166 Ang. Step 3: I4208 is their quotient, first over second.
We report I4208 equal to 0.90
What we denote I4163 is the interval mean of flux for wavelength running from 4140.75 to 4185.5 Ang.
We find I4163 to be 30.2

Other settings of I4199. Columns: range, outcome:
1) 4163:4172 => 31.3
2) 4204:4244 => 28.5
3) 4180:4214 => 29.4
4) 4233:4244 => 29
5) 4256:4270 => 29.1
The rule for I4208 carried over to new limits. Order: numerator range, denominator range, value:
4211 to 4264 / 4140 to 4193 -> 0.93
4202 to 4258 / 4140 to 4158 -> 0.95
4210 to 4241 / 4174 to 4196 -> 0.95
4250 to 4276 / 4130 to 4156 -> 0.94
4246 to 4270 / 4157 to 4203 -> 0.95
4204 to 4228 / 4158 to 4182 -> 0.94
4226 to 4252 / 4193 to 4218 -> 0.93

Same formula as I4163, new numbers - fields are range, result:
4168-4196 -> 29.3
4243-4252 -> 28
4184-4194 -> 29.4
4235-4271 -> 28.5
